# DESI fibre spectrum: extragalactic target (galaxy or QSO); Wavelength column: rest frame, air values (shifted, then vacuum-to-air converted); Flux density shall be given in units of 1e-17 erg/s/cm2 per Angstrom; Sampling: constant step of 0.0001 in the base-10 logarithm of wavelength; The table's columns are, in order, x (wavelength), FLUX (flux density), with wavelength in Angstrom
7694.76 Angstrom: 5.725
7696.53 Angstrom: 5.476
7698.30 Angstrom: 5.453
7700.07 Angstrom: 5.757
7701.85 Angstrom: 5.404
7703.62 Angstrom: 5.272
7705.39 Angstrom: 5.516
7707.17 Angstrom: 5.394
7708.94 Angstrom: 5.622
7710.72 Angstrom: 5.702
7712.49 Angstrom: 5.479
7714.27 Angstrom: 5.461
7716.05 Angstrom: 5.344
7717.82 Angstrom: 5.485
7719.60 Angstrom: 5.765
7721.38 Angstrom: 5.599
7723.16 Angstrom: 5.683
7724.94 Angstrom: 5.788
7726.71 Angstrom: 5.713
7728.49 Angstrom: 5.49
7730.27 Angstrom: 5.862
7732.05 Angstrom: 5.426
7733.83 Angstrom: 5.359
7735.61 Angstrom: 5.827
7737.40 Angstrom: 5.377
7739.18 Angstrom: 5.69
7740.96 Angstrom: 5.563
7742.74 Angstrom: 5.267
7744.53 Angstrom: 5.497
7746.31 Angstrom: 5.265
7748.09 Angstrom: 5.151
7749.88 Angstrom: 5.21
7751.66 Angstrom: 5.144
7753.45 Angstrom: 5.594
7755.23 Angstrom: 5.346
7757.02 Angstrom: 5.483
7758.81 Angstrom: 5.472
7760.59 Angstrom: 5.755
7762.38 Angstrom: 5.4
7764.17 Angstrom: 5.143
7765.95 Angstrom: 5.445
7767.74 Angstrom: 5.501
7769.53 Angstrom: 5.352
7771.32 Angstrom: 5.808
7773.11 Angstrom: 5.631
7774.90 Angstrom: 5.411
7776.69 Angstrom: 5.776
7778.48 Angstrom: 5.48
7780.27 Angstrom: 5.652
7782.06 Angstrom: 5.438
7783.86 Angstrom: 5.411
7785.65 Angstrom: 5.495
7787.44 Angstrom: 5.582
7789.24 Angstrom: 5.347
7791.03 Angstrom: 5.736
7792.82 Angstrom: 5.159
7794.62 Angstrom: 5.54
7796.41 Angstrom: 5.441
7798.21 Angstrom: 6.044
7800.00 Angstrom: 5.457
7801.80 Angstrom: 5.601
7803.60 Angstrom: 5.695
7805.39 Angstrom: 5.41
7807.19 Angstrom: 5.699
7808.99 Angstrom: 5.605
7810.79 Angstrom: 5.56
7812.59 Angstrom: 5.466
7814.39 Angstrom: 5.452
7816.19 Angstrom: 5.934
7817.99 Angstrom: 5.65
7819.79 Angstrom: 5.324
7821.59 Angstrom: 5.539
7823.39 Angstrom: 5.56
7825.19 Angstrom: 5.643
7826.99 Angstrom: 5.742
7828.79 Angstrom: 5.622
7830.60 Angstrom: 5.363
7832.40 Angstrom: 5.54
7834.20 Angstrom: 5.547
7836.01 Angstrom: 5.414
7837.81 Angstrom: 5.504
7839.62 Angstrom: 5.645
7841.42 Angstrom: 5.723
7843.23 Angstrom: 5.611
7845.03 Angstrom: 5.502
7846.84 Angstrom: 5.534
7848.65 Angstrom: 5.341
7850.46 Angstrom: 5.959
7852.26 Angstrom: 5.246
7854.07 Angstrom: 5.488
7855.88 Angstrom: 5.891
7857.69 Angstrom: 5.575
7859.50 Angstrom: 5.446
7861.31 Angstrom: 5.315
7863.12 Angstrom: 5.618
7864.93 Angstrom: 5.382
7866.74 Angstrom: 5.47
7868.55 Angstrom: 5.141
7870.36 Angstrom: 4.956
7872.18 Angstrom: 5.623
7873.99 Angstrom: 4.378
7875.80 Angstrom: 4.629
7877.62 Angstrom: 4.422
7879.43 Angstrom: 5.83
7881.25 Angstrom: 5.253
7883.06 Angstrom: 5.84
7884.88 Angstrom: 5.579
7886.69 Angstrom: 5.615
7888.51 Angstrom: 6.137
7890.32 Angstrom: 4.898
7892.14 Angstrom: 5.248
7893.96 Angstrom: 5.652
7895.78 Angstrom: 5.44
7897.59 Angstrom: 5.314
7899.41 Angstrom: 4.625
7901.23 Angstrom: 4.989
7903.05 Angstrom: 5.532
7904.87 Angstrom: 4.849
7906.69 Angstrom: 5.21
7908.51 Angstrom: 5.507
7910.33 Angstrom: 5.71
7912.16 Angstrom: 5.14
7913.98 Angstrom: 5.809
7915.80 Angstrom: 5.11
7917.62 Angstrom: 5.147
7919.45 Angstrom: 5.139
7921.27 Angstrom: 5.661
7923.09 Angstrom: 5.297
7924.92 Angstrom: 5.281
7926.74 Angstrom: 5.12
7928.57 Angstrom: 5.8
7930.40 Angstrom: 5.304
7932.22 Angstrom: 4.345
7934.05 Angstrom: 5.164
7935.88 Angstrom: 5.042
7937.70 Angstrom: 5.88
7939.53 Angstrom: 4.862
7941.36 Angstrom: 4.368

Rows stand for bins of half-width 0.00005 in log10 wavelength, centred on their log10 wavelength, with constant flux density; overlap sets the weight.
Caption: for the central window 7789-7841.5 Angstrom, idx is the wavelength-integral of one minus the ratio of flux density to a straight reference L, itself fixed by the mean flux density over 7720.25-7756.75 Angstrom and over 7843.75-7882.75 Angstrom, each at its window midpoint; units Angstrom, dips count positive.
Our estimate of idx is -1.6 Angstrom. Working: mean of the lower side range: 5.49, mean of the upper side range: 5.34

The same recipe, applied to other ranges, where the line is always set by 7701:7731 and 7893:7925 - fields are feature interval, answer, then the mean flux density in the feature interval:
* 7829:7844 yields -0.4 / 5.54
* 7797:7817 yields -0.7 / 5.62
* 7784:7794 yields 0.0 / 5.46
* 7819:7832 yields -0.3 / 5.55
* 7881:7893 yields -0.4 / 5.53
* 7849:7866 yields -0.5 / 5.54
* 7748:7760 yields 0.3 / 5.37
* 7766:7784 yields -0.2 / 5.54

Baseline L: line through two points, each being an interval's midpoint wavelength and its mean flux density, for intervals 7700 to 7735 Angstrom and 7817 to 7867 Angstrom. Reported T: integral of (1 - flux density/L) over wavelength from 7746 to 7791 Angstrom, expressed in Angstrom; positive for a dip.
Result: 0.7 Angstrom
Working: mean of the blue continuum 5.55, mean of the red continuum 5.54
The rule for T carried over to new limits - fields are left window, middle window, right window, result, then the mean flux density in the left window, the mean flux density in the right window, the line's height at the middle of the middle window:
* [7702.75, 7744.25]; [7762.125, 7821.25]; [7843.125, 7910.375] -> -0.8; 5.55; 5.35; 5.46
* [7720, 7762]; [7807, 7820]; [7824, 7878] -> -0.3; 5.5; 5.42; 5.45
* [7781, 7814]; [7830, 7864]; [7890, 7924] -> -0.7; 5.54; 5.28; 5.42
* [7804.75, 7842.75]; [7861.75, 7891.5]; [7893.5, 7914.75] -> 0.5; 5.57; 5.3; 5.39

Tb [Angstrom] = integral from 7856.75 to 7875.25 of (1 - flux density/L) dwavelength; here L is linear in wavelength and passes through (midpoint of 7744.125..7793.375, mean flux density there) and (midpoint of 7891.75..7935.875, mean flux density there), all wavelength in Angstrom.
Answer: 0.2 Angstrom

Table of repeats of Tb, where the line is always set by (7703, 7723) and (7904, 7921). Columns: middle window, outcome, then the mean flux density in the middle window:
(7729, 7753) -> 0.2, 5.44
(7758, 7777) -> -0.2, 5.51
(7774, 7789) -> -0.2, 5.52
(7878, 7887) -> -0.4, 5.56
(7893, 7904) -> 0.1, 5.26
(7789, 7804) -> -0.4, 5.56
